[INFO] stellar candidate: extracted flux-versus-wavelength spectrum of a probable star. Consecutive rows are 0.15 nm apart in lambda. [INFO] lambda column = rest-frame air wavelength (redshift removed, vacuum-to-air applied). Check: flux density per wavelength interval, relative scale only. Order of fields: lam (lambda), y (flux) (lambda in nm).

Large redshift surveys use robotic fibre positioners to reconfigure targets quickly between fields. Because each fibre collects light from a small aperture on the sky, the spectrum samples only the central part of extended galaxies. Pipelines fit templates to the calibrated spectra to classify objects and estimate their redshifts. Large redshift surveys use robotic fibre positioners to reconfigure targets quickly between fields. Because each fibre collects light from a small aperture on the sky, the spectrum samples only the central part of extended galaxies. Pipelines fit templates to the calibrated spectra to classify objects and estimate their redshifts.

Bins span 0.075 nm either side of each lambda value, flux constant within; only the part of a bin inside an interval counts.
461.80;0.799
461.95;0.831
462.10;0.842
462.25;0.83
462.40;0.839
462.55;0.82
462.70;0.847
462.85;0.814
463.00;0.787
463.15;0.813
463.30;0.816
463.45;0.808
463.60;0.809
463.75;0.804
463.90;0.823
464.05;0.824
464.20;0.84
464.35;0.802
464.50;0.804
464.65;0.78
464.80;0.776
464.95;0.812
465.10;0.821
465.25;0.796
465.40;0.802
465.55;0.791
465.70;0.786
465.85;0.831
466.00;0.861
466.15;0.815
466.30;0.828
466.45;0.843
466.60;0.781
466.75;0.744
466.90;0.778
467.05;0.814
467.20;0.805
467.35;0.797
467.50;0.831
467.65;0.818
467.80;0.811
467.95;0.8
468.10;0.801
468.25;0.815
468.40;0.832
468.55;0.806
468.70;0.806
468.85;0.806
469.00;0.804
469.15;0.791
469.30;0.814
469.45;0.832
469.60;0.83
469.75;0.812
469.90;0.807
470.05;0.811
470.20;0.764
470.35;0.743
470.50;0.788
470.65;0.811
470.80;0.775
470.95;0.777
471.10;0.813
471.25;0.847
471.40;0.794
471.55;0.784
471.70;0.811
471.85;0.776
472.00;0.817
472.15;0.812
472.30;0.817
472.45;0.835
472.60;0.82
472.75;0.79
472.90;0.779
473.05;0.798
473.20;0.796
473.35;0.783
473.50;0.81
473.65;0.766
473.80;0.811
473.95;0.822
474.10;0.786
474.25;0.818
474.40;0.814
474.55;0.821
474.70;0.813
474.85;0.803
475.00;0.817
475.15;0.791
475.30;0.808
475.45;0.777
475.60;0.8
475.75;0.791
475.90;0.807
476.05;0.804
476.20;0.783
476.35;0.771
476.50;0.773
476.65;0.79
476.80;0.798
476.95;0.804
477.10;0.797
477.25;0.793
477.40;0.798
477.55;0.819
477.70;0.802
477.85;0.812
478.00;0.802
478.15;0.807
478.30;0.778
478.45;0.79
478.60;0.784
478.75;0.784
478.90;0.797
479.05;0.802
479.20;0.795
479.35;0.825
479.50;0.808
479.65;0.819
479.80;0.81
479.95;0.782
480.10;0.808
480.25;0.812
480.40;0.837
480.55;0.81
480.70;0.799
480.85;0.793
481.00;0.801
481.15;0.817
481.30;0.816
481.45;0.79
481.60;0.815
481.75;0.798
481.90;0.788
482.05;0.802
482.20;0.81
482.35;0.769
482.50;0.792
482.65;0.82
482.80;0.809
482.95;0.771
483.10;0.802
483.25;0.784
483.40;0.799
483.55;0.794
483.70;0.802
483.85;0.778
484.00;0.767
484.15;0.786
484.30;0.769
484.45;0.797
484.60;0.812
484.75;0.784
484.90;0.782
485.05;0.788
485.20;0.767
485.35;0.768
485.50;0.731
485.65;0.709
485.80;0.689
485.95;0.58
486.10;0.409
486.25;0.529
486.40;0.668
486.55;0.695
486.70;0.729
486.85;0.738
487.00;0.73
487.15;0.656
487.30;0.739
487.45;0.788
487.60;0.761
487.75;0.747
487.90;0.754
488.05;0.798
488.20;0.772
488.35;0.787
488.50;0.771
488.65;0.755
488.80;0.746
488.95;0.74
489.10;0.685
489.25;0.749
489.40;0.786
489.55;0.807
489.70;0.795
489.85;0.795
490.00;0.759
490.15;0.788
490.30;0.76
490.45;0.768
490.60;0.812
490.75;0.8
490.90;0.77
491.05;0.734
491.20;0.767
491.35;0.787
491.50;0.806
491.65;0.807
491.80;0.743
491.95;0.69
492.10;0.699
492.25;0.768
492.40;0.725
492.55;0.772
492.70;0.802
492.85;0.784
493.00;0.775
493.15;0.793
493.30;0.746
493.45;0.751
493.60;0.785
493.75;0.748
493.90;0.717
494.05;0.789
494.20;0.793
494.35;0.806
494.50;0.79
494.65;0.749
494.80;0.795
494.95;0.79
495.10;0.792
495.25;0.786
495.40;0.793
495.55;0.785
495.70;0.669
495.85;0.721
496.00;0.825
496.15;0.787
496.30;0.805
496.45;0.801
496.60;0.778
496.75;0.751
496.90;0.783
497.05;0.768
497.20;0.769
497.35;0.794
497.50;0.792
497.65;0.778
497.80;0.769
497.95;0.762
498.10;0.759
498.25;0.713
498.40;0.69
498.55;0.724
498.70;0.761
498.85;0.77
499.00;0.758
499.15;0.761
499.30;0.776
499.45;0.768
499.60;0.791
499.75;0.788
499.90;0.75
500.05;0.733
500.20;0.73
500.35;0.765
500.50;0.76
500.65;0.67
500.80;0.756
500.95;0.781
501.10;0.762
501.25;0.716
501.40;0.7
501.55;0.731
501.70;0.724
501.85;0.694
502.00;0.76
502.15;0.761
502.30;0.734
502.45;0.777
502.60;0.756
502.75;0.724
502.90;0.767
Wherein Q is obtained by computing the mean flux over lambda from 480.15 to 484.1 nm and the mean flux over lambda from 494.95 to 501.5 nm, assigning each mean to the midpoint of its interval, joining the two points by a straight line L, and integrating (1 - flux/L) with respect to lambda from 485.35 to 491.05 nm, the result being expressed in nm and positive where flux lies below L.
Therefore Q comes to 0.37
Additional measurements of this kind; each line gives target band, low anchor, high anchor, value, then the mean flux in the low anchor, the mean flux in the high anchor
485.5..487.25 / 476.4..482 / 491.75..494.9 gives 0.29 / 0.801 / 0.763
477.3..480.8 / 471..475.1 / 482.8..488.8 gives -0.13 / 0.805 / 0.742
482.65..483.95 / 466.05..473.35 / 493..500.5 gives -0.01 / 0.804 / 0.767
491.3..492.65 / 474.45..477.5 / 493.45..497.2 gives 0.04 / 0.797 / 0.775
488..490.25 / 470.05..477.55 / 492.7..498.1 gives 0.04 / 0.798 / 0.775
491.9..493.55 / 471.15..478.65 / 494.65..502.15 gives 0.03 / 0.8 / 0.759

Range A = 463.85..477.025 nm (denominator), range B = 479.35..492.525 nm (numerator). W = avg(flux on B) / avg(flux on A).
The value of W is 1.0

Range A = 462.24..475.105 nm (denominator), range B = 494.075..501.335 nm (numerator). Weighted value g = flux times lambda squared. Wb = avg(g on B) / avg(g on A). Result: 1.1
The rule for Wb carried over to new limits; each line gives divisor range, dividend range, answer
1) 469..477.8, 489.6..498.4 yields 1.05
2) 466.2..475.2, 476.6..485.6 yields 1.03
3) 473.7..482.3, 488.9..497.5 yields 1.02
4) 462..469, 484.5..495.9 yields 1.03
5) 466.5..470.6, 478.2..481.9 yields 1.05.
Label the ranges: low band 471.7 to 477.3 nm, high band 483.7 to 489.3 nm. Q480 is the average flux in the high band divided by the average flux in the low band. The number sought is 0.92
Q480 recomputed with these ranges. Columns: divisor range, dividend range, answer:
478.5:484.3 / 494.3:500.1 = 0.96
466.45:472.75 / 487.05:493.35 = 0.95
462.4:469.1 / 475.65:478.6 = 0.98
